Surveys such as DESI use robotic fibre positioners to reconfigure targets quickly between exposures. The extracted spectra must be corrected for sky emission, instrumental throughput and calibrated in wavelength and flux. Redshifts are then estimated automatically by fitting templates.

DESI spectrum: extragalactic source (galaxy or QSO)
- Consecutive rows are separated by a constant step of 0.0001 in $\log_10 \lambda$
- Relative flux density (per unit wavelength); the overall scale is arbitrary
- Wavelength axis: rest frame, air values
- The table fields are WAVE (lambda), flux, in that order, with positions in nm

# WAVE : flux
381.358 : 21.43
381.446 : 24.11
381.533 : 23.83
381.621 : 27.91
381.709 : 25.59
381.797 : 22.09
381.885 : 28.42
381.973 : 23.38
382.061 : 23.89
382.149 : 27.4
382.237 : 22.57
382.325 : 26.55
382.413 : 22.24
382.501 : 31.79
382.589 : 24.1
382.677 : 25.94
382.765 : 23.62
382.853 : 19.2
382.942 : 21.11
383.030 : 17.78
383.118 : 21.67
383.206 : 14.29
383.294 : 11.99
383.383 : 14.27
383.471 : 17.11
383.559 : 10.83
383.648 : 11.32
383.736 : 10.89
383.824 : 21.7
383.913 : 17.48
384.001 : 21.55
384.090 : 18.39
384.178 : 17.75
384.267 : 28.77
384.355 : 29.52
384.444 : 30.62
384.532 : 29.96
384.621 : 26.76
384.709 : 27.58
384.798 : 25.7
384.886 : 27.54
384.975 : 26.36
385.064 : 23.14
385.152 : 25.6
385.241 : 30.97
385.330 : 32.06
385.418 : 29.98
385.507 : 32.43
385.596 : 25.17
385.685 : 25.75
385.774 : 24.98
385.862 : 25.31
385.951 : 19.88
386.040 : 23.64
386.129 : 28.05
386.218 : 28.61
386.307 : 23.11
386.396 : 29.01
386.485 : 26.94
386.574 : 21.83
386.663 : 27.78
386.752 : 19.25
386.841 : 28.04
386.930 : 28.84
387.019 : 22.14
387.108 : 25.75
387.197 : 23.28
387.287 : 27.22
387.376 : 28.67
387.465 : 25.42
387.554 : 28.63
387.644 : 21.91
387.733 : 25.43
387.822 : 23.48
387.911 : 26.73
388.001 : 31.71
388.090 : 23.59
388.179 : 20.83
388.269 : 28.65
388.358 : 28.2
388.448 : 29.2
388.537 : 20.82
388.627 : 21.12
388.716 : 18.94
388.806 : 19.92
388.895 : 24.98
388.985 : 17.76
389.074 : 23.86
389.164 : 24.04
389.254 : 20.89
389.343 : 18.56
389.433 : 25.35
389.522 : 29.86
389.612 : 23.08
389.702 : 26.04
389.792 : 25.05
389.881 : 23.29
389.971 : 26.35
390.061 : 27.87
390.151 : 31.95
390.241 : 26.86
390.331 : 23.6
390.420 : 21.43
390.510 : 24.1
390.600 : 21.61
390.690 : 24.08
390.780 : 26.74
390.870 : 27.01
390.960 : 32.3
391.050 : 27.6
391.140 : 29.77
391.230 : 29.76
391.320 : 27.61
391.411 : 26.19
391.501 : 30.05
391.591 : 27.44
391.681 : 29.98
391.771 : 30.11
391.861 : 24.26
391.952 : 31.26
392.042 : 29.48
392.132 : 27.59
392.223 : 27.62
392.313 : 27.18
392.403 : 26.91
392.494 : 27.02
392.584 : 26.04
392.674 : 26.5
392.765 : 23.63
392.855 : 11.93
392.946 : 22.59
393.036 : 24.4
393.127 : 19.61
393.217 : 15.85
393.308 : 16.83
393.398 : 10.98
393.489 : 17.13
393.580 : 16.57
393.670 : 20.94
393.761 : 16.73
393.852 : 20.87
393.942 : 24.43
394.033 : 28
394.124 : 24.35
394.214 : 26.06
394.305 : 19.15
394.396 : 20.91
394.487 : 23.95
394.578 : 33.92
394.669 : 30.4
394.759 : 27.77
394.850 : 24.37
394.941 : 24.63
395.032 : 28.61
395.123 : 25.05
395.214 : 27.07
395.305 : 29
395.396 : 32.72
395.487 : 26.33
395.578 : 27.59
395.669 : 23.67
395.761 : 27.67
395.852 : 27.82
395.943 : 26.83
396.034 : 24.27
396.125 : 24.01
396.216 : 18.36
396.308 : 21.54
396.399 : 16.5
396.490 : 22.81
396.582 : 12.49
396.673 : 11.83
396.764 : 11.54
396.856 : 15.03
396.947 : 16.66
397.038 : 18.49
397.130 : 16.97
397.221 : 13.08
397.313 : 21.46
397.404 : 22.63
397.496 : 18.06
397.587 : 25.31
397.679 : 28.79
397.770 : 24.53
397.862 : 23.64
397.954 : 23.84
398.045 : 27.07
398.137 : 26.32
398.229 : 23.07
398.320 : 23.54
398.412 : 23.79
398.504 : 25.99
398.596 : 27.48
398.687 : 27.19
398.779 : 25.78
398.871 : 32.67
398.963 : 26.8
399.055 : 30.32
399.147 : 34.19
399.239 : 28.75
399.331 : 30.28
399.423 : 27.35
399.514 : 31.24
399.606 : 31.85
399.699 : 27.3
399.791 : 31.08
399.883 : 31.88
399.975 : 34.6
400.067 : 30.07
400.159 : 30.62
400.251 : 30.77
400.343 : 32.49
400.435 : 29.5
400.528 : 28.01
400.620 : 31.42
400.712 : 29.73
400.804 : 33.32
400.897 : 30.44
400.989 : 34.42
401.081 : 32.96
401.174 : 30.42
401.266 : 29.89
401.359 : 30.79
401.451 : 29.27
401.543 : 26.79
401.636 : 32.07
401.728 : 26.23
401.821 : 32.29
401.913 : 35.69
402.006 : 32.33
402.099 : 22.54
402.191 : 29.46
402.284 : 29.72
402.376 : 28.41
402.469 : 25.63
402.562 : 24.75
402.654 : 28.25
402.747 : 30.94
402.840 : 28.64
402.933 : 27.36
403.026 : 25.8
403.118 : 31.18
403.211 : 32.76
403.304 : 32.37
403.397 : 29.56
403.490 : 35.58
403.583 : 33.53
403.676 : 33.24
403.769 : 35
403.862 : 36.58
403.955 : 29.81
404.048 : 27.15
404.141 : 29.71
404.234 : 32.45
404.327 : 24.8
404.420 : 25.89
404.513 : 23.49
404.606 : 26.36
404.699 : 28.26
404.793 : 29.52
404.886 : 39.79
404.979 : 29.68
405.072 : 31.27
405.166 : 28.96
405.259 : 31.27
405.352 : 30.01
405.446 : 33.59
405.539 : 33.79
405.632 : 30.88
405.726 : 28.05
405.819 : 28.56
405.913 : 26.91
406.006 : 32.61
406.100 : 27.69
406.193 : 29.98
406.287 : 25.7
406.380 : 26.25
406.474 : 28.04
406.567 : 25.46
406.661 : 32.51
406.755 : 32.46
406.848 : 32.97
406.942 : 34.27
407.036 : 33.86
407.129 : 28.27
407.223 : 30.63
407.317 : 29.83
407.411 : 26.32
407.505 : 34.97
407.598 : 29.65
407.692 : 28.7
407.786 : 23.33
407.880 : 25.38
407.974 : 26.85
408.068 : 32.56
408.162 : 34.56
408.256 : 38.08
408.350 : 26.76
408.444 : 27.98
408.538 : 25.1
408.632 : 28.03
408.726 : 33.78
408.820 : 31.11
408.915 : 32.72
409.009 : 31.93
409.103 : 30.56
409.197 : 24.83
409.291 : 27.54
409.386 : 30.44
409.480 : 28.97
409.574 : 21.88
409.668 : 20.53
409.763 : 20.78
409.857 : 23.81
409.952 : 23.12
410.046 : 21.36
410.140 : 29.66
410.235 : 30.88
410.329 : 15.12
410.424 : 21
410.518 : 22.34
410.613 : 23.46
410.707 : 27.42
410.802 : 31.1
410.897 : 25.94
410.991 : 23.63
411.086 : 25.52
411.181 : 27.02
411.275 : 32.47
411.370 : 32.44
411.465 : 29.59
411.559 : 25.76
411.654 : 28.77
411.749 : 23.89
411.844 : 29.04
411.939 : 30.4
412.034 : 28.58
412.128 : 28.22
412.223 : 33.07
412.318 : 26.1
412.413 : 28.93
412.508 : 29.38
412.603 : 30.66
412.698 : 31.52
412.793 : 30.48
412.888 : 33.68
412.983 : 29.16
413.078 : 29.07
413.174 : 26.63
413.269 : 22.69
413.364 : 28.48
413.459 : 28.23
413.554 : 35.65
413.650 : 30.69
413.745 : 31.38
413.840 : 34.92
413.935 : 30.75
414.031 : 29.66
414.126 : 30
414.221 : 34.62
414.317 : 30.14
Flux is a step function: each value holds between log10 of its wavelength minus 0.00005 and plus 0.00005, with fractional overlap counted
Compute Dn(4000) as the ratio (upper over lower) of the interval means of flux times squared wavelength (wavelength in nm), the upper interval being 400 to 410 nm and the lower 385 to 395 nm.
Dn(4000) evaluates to 1.28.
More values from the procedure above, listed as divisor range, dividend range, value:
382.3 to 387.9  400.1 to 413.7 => 1.36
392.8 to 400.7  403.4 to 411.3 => 1.24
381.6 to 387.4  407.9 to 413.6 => 1.33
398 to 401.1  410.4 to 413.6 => 1.02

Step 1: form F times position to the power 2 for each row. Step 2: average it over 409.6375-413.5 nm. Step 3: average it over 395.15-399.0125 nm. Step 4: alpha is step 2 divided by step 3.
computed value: 1.3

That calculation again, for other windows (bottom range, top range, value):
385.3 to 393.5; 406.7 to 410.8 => 1.23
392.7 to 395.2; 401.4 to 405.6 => 1.41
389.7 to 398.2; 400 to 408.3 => 1.33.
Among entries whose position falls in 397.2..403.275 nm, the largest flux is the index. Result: 35.69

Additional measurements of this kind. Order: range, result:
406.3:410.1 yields 38.08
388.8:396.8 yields 33.92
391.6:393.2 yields 31.26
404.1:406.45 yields 39.79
